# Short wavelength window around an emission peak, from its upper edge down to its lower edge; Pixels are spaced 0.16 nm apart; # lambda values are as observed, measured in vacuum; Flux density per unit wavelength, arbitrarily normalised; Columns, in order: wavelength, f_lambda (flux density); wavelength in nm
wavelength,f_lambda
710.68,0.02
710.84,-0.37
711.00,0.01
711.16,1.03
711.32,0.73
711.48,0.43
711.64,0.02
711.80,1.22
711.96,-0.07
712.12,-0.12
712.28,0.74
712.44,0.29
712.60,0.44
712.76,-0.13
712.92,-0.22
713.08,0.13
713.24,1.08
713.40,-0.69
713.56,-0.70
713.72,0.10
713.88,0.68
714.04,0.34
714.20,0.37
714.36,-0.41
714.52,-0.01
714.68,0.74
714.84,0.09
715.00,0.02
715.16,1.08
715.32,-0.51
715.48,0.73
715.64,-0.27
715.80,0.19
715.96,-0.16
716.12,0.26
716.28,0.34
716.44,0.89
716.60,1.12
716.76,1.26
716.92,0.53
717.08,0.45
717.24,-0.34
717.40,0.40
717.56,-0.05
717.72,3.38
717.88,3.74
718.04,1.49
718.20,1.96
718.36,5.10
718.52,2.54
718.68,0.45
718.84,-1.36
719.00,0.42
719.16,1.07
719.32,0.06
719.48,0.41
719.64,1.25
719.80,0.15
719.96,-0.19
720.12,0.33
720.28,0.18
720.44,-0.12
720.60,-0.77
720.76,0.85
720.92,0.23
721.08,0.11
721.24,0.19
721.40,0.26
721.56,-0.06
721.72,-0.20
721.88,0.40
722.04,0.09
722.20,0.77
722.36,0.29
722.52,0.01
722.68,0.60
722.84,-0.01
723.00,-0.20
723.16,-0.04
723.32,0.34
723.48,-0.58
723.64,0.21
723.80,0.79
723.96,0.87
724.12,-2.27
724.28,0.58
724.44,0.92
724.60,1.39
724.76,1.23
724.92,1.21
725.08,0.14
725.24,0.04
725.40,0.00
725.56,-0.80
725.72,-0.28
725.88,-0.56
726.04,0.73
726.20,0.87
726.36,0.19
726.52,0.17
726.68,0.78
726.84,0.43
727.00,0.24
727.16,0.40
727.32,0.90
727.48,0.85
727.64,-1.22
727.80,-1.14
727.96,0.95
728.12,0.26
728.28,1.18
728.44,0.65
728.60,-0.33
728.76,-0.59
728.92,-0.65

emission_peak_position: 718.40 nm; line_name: [O II] 3727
